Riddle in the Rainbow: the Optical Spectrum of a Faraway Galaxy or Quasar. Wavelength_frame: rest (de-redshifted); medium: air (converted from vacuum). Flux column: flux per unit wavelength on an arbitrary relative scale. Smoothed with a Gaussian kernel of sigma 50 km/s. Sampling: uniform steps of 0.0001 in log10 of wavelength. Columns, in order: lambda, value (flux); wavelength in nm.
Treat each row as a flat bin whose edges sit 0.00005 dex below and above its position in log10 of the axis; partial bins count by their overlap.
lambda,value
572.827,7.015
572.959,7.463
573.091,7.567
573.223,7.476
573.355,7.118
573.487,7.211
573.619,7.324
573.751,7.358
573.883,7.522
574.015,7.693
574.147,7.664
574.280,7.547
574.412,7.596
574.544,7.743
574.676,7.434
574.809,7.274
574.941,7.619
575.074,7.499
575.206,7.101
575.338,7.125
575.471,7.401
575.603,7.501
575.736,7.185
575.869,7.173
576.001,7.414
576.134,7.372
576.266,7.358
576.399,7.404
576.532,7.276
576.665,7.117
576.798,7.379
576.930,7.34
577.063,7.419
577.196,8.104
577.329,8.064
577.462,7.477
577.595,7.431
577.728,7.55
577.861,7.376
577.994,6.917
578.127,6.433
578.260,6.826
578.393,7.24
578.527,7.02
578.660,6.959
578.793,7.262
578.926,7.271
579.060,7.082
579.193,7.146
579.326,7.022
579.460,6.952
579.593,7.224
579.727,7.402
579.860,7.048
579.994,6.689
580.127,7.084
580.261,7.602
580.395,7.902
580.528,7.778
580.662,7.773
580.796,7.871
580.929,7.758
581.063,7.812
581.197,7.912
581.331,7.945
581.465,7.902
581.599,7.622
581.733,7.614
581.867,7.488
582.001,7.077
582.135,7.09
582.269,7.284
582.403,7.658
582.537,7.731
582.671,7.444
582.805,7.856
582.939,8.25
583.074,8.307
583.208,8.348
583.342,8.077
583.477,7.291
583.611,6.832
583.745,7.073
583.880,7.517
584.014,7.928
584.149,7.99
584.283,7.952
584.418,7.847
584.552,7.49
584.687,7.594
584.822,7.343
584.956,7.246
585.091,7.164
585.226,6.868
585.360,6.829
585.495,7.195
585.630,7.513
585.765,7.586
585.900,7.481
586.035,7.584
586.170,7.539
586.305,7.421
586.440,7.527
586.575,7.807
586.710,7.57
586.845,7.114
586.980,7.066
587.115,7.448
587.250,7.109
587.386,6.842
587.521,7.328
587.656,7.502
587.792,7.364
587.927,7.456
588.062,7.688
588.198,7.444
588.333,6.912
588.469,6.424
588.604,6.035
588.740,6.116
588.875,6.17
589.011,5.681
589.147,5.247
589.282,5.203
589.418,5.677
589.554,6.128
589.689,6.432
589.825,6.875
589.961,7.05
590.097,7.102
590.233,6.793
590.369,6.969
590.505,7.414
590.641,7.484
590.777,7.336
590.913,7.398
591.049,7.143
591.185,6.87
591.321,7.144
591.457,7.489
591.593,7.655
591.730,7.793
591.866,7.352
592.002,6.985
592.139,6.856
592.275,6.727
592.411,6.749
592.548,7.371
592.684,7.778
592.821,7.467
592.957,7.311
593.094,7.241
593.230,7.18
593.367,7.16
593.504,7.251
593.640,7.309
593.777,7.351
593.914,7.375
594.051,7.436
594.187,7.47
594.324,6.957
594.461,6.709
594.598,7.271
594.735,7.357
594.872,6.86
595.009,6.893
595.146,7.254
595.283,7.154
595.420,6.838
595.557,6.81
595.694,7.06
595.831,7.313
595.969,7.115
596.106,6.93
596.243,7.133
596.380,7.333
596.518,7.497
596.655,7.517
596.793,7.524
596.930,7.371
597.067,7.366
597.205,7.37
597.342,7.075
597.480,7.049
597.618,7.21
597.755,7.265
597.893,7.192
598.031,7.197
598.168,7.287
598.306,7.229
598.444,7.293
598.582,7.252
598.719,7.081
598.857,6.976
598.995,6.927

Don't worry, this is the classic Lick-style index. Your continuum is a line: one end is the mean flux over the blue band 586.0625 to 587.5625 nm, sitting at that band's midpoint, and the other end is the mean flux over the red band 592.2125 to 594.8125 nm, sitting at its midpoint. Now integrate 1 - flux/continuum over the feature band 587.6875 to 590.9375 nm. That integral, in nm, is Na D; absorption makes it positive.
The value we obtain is 0.28 nm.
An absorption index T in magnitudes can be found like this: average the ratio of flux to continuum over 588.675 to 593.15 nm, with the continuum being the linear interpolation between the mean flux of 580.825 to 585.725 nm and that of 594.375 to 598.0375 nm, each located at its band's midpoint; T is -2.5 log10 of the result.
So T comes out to 0.07 mag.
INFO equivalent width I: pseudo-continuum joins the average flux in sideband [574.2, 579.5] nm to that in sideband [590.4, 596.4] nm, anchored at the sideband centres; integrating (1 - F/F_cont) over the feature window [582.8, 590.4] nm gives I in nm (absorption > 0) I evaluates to 0.099 nm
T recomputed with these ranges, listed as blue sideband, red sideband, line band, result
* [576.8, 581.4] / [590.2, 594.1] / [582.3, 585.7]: -0.035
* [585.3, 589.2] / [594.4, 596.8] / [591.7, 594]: -0.019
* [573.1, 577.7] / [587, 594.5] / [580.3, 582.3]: -0.057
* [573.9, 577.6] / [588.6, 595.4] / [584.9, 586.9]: -0.032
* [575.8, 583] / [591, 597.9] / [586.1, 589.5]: 0.067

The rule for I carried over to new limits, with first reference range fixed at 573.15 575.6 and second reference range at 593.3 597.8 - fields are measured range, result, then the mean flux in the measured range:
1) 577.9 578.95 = 0.06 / 6.99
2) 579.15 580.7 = 0.02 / 7.3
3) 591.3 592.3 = -0.01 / 7.28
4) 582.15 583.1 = -0.05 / 7.73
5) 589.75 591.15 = 0.02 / 7.14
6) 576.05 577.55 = -0.02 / 7.48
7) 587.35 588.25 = -0.01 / 7.39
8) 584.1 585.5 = -0.02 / 7.42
